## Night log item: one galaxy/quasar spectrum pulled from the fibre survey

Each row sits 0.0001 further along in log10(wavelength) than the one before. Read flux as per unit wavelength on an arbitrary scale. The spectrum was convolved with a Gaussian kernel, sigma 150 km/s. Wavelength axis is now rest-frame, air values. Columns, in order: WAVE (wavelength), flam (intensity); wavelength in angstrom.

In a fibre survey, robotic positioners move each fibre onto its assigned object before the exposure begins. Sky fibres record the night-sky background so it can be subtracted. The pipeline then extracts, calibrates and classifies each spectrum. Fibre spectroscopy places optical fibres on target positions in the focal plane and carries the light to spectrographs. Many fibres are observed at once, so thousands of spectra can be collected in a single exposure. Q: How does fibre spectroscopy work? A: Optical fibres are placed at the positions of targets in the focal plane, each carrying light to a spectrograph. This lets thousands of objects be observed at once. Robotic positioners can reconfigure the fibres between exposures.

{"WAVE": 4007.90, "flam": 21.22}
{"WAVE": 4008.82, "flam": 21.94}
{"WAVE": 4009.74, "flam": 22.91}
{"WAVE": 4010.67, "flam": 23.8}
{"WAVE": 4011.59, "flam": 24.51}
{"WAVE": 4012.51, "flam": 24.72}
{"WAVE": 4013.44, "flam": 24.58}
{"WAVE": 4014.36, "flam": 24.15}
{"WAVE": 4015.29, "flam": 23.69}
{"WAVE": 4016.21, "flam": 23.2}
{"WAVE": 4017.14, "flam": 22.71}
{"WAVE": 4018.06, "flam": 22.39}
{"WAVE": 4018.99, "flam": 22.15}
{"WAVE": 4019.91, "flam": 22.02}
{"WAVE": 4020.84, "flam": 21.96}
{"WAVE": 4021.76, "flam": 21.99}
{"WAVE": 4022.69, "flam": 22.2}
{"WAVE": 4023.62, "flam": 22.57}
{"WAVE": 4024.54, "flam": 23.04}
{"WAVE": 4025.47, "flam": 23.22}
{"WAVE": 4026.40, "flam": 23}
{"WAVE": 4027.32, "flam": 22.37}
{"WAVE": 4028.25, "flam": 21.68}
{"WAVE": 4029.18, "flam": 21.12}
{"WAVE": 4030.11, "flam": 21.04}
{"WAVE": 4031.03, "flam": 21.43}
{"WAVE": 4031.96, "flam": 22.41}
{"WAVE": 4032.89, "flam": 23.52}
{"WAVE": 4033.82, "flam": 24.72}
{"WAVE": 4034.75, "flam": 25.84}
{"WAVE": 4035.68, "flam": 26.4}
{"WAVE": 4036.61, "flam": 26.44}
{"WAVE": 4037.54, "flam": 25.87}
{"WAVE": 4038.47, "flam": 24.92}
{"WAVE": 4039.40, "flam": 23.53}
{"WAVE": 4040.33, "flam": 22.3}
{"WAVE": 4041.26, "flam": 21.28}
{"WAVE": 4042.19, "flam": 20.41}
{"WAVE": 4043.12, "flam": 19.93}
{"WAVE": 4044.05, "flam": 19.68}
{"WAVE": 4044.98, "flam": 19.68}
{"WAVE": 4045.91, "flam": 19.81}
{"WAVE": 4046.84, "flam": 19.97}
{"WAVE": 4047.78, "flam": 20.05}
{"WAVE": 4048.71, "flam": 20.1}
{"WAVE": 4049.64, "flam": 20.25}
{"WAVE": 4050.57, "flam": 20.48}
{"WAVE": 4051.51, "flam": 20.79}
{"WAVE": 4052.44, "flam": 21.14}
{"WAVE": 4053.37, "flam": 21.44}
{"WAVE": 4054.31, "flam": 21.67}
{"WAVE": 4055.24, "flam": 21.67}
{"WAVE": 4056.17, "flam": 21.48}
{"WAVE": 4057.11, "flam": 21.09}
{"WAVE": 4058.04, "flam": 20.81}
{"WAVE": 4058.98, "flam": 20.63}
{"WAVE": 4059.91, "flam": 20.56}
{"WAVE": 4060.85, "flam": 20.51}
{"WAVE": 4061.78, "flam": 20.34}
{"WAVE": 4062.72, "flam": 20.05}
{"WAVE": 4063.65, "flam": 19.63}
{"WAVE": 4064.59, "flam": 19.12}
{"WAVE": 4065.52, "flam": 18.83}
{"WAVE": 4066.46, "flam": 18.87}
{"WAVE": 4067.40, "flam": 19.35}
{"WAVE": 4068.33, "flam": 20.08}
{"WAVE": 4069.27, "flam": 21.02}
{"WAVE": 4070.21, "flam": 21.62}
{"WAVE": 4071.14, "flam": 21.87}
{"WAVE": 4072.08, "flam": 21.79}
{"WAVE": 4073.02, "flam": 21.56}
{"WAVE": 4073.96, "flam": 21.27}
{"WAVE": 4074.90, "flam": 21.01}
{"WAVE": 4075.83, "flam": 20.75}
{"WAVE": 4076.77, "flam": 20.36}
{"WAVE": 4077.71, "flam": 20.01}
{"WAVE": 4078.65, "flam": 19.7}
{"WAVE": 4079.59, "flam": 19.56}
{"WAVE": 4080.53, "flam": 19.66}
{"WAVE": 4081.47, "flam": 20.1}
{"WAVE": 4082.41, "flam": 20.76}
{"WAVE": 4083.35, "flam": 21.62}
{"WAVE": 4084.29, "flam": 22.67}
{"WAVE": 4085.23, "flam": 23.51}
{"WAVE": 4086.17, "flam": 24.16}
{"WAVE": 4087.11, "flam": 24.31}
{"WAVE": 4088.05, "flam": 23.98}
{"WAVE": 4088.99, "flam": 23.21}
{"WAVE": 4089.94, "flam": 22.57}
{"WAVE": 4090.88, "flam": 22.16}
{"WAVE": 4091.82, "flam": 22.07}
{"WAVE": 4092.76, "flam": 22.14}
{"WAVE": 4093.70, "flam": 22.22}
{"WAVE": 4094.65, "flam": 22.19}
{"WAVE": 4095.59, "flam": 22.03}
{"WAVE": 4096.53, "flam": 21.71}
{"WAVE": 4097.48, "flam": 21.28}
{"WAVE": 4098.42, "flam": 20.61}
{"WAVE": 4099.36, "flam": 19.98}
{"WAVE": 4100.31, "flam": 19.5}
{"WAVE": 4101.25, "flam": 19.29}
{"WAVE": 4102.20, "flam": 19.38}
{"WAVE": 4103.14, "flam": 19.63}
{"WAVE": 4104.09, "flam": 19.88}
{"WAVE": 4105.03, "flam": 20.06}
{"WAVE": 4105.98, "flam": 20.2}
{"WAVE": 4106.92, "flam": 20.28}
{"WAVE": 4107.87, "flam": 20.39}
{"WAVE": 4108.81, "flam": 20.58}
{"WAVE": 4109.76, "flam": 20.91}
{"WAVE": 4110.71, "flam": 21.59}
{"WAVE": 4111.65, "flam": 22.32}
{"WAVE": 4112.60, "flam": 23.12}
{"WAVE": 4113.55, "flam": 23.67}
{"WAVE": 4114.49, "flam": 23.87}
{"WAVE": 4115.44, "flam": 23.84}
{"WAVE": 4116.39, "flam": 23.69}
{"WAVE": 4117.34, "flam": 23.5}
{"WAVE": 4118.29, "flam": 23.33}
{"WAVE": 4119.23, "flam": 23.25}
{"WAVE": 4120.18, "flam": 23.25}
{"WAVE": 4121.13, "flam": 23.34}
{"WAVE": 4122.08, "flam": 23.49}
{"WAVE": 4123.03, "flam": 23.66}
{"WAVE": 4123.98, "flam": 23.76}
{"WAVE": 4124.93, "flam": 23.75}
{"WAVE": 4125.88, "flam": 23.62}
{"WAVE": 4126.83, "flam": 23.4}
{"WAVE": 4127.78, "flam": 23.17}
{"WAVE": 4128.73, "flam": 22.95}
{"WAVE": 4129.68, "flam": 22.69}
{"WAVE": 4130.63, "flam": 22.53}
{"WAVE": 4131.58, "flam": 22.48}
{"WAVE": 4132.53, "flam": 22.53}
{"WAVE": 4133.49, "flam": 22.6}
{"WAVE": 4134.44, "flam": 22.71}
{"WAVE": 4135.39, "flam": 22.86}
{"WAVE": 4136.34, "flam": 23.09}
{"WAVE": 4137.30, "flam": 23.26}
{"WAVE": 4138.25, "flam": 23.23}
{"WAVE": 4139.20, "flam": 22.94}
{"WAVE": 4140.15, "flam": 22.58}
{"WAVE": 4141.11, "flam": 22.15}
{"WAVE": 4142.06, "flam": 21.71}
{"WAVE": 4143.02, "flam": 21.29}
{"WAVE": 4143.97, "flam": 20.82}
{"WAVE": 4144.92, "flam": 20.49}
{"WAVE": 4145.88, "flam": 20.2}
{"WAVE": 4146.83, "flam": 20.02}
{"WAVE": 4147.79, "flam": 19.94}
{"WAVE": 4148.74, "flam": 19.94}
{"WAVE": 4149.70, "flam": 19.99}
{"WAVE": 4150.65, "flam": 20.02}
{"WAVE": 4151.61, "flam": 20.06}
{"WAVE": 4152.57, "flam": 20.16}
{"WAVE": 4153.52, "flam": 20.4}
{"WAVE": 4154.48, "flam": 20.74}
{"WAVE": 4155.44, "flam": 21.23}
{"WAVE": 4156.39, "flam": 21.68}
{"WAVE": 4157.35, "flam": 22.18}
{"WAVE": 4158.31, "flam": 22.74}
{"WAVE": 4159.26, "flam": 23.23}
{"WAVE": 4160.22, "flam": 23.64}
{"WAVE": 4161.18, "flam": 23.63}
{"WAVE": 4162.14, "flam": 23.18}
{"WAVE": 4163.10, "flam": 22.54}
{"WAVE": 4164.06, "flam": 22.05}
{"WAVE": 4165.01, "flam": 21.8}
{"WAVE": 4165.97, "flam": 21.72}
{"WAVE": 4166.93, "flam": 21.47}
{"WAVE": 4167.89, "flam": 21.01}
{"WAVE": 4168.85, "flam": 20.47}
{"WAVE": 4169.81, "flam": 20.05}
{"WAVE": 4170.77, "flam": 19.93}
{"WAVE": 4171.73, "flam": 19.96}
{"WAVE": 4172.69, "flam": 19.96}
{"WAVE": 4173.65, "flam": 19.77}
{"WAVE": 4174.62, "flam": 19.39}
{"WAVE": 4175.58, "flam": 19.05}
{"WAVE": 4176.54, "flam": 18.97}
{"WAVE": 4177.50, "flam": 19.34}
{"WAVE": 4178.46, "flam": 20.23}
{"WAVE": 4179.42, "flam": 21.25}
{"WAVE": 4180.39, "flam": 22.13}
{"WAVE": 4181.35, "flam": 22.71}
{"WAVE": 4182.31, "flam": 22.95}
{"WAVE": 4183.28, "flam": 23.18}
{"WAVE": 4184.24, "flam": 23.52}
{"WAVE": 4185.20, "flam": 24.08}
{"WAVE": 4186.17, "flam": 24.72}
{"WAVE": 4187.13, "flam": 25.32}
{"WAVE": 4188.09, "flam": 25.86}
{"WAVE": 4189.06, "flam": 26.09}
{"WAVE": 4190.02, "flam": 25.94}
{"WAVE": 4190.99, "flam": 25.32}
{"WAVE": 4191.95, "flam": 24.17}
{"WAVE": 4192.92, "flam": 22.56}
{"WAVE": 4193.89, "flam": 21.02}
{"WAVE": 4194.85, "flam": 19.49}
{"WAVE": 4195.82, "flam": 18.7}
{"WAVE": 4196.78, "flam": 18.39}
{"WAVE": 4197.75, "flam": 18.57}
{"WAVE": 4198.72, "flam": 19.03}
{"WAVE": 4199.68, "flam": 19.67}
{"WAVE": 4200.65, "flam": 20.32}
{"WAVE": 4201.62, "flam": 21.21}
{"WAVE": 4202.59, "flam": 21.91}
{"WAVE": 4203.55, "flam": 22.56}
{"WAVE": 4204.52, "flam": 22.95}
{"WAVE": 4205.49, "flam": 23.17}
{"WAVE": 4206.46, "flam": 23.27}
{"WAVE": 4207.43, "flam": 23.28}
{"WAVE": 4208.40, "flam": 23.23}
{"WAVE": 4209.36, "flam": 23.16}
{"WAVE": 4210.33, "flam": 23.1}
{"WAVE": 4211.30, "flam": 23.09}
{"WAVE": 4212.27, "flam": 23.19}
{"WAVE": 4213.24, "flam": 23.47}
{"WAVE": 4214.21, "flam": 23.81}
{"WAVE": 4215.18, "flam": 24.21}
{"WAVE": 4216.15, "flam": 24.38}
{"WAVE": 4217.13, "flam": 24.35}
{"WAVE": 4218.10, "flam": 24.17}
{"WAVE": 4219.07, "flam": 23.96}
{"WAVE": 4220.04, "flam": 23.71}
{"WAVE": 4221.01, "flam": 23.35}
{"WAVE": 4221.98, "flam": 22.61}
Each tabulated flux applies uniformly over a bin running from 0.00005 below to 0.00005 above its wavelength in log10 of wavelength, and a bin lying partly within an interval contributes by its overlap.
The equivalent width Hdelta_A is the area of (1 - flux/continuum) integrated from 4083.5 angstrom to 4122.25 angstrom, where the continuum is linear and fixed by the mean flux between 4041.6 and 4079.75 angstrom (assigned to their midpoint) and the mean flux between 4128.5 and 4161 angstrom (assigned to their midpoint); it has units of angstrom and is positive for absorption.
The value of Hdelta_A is -1.7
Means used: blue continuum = 20.5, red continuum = 21.7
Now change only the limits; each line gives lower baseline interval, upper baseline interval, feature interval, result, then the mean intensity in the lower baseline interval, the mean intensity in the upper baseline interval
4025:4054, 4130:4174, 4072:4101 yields 0.42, 22.1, 21.6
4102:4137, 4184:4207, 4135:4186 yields 2.25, 22.4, 22.4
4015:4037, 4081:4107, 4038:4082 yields 3.11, 22.9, 21.5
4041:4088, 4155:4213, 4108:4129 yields -1.71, 20.8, 22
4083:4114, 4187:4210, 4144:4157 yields 0.91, 21.6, 22.3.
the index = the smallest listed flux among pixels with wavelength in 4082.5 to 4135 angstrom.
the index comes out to 19.29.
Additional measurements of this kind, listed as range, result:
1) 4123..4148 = 19.94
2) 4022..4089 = 18.83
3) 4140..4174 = 19.77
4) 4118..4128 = 23.17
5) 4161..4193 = 18.97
